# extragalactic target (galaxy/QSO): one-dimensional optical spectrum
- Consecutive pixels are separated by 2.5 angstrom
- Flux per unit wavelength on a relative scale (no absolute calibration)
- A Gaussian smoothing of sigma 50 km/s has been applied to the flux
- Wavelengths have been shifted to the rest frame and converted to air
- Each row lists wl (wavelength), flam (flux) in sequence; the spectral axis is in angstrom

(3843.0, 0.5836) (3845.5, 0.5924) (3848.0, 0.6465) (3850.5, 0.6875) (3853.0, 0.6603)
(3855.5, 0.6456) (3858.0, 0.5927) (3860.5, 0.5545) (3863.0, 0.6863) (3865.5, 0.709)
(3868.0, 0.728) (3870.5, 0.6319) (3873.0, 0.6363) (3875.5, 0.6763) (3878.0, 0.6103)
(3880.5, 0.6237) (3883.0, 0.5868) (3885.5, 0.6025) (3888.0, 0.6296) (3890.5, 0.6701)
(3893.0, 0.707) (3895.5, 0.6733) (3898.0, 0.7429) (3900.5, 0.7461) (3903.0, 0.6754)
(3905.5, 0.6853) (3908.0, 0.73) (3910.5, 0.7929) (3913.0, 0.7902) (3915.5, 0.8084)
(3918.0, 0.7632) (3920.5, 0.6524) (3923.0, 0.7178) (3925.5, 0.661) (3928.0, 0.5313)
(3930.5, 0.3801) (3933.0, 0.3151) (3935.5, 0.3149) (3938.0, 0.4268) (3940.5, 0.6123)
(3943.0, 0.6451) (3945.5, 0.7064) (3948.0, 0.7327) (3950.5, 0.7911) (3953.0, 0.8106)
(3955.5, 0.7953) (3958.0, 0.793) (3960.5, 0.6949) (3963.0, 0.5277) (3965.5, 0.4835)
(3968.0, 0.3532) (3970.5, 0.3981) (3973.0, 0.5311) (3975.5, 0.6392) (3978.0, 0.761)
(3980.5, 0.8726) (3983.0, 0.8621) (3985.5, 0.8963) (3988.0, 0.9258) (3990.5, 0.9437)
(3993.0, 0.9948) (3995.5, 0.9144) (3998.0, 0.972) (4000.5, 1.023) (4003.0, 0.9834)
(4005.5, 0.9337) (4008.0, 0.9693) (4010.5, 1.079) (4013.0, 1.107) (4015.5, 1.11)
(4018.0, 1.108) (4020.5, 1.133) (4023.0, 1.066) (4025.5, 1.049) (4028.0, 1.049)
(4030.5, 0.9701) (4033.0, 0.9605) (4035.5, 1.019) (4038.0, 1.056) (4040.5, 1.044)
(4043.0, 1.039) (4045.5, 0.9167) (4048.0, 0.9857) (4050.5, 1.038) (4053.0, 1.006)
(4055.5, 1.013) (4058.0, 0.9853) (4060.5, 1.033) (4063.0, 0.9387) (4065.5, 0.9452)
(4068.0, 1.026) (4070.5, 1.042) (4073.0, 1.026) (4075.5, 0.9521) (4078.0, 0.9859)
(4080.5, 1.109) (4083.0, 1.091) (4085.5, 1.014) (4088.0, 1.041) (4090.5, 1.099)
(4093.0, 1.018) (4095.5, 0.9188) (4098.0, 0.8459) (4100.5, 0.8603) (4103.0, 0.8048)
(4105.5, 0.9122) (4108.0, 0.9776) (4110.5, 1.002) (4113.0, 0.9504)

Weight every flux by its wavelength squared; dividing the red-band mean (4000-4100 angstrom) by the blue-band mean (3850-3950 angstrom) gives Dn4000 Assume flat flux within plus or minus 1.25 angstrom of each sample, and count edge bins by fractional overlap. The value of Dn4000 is 1.7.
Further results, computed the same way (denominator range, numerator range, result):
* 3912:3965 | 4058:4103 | 1.67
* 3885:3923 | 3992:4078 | 1.52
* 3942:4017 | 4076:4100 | 1.31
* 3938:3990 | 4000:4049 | 1.54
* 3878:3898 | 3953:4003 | 1.24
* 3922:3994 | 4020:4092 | 1.63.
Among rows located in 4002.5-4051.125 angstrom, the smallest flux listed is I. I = 0.9167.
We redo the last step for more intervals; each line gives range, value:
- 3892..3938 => 0.3149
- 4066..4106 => 0.8048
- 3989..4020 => 0.9144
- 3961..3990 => 0.3532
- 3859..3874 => 0.5545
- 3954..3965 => 0.5277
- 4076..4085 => 0.9859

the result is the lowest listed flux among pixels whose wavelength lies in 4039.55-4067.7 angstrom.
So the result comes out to 0.9167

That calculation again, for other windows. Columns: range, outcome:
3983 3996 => 0.8621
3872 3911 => 0.5868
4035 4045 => 1.019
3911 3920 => 0.7632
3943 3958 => 0.6451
